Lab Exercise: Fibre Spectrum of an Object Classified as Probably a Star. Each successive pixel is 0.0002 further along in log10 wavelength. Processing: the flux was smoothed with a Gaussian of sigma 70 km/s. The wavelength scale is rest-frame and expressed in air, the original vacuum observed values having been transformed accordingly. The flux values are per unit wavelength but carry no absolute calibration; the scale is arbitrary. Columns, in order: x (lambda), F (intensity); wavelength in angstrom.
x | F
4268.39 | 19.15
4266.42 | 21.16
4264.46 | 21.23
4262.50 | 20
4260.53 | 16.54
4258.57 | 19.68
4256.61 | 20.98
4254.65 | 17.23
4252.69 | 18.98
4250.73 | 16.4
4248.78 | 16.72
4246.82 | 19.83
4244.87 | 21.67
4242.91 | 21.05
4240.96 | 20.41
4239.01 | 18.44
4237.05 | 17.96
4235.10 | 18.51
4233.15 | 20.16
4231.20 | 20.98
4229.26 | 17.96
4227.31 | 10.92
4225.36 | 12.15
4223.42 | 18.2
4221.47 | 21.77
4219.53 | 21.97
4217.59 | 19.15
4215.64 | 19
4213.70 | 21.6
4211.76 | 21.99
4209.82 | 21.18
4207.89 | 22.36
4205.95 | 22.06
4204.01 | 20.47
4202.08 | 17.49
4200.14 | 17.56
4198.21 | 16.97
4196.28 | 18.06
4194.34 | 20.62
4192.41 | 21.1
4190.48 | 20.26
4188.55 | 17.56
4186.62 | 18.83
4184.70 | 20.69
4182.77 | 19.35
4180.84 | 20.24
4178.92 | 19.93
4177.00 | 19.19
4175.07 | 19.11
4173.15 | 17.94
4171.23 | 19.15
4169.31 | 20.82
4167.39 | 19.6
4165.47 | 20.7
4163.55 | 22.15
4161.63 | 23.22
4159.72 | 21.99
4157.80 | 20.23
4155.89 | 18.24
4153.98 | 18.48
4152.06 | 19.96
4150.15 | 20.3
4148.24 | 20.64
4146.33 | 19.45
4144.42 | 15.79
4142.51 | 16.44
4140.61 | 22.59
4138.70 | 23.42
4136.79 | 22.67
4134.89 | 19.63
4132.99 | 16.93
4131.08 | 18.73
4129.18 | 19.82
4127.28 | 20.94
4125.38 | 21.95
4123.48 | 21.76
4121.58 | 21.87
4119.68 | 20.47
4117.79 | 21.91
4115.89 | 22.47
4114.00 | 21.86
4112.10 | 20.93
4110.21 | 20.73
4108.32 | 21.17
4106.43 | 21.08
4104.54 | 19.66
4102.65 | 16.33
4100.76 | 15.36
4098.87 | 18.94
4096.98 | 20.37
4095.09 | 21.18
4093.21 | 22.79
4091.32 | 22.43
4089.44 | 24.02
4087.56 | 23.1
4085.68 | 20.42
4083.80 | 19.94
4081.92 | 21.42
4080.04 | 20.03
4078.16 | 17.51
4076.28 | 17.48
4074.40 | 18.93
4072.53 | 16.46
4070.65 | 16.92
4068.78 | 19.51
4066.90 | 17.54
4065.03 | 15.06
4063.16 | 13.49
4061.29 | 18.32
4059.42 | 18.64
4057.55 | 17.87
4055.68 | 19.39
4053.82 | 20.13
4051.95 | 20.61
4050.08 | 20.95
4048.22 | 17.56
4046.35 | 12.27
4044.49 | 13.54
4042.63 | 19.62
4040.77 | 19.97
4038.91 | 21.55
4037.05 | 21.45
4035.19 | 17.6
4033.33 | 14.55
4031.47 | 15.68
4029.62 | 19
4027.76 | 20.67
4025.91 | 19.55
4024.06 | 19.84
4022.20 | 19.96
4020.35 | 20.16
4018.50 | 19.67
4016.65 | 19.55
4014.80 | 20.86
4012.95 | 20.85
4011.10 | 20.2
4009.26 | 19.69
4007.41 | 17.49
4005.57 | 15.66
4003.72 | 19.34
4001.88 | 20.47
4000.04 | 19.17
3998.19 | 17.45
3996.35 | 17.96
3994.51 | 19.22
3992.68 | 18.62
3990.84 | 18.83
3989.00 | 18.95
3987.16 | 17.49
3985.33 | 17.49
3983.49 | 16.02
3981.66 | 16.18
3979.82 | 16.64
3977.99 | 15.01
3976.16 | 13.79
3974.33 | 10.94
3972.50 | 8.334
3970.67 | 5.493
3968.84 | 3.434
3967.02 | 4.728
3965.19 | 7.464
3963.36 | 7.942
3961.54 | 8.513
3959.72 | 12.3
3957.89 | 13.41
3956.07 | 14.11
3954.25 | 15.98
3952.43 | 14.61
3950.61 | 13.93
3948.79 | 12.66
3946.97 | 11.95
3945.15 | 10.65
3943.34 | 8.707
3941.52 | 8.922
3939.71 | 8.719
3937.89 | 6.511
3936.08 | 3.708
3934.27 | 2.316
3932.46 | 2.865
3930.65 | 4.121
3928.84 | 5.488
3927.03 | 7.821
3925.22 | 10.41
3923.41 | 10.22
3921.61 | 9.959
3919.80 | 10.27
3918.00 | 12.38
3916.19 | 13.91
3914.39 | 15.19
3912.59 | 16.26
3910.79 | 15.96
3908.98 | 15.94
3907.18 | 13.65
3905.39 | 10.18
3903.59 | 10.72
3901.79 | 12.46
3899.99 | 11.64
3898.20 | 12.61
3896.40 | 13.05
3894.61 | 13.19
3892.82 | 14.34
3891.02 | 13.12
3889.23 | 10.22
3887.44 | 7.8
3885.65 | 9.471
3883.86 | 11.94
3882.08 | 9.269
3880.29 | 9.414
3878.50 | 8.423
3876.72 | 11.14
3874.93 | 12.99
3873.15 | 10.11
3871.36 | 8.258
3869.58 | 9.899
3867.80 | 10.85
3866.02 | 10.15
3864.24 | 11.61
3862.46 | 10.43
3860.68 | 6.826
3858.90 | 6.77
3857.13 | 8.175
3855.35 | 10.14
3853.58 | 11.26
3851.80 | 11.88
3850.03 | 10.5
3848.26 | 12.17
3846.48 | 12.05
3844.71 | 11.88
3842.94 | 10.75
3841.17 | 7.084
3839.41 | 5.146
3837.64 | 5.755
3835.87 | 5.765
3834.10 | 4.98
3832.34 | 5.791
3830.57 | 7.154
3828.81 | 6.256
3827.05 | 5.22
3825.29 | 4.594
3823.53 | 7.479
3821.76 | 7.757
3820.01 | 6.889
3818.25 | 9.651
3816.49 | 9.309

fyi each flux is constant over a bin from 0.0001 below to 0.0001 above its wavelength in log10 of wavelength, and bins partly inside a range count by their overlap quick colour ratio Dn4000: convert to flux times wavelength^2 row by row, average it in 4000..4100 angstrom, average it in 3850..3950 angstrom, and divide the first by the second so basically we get 2.0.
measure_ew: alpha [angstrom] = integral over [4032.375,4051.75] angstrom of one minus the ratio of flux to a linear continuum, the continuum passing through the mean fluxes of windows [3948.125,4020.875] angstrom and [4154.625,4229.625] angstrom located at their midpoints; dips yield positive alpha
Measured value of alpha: -1.8 angstrom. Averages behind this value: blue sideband 15.3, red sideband 19.5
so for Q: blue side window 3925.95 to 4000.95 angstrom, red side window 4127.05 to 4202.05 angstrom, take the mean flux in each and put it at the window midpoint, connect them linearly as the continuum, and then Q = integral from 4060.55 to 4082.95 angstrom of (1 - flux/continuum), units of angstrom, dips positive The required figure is -2.41 angstrom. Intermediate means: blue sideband 11.7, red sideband 19.7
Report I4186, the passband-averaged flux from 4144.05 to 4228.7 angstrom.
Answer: 19.5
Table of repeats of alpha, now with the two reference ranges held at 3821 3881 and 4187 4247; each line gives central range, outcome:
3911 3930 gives -0.9 angstrom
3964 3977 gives 4.8 angstrom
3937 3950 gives 1.9 angstrom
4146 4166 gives -3.4 angstrom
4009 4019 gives -5.0 angstrom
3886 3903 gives -3.2 angstrom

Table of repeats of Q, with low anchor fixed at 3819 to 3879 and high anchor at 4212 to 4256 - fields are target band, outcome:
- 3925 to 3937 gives 6.51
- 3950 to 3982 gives 1.65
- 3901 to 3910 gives -2.14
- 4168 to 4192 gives -2.93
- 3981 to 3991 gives -4.17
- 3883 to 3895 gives -1.95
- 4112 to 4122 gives -3.77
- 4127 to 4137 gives -2.11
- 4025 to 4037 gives -4.14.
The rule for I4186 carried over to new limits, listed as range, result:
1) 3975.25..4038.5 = 18.4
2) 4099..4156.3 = 20.1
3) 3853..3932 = 10.8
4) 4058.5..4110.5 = 19.2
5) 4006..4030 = 19.7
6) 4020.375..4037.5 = 18.7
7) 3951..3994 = 13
